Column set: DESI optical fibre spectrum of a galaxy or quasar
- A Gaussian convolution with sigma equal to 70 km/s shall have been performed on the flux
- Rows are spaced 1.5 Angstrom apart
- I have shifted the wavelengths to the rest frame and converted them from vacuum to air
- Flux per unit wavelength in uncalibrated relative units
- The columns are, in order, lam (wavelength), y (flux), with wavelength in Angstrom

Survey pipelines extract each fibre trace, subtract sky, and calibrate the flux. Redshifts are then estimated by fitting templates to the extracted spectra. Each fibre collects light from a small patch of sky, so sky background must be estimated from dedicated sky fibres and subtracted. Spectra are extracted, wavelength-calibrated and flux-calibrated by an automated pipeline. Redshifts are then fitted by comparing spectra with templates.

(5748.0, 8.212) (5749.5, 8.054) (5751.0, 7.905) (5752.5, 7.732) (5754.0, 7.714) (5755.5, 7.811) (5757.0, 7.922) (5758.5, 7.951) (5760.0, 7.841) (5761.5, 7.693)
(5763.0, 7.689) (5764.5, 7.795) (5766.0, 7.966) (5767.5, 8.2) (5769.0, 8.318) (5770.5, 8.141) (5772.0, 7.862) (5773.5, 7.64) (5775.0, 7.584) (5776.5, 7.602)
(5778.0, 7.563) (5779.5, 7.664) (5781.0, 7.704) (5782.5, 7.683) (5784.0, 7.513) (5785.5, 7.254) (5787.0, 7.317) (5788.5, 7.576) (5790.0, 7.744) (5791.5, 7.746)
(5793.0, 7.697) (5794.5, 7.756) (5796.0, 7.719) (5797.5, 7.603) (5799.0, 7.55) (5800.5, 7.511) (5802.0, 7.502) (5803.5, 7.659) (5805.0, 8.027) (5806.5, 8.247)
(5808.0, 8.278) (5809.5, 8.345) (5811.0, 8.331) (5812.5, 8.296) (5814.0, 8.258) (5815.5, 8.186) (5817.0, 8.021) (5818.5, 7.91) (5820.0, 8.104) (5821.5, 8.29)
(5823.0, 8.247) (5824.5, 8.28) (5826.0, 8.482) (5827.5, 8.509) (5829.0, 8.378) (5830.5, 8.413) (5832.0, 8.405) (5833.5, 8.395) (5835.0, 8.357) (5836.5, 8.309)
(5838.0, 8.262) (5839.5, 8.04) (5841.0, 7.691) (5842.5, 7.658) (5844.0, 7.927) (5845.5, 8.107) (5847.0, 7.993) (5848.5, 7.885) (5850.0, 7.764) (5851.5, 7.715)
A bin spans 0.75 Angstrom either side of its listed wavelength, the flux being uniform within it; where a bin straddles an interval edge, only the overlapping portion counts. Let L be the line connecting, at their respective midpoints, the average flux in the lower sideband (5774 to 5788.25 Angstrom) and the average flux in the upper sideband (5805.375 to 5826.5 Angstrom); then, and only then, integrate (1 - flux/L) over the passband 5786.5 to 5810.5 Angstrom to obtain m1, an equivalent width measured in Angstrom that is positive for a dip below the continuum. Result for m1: 0.3 Angstrom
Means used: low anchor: 7.55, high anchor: 8.23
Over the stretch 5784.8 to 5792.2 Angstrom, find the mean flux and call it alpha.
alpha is 7.53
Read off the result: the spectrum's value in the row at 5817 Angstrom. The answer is 8.021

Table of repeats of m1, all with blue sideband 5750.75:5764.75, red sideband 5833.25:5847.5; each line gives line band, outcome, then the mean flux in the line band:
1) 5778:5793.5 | 0.6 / 7.59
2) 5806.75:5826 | -0.6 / 8.22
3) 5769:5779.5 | 0.1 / 7.77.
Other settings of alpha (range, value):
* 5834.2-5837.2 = 8.33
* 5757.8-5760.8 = 7.89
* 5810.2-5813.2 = 8.31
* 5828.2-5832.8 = 8.4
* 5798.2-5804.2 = 7.56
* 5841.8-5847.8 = 7.92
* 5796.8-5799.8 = 7.57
